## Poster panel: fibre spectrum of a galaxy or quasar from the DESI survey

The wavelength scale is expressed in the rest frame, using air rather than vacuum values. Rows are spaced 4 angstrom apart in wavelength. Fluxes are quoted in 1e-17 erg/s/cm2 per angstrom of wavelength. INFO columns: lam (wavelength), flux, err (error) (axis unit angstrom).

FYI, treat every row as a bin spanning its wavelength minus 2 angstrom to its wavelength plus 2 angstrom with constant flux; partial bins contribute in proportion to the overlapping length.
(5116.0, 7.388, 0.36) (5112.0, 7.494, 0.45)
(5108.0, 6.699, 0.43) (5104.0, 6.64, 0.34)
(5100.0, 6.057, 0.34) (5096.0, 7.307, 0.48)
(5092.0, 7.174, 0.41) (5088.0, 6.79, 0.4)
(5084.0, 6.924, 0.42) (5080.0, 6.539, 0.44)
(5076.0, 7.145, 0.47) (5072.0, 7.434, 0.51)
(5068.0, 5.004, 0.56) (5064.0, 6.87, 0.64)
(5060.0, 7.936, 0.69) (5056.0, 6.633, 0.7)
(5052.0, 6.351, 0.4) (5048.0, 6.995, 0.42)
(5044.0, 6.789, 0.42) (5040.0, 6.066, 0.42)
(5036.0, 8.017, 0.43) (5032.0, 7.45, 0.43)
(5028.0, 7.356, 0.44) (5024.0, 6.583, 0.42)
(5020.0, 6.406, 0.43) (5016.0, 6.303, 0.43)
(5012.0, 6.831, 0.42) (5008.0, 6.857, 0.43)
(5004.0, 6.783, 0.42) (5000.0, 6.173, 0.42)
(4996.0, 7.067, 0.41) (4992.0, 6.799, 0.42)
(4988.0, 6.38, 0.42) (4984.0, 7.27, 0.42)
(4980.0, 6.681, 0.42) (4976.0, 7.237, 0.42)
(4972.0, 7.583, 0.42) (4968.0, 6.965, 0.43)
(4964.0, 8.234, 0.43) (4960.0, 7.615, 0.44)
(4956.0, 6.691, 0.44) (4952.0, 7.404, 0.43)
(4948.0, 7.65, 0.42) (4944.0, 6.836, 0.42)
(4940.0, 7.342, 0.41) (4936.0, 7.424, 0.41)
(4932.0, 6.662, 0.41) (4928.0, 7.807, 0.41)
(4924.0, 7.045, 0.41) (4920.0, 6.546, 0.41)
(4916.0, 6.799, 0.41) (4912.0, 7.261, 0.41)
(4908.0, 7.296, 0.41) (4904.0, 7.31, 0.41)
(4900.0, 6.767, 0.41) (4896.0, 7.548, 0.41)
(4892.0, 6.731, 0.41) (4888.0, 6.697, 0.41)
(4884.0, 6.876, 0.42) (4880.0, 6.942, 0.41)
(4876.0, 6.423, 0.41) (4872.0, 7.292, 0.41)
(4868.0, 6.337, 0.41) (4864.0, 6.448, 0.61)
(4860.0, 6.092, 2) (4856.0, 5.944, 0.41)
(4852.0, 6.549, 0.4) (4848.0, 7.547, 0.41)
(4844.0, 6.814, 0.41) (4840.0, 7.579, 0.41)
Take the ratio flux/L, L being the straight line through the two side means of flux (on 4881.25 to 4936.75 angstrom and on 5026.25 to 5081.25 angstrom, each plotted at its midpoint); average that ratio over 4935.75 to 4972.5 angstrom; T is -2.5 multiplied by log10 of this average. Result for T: -0.05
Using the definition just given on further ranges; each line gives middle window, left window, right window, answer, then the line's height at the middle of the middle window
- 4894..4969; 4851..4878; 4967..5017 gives -0.09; 6.65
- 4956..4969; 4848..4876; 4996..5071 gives -0.13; 6.66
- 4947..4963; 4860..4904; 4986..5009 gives -0.10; 6.72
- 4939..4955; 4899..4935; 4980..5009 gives -0.05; 6.95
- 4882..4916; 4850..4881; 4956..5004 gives -0.06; 6.66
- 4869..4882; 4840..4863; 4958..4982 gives 0.00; 6.81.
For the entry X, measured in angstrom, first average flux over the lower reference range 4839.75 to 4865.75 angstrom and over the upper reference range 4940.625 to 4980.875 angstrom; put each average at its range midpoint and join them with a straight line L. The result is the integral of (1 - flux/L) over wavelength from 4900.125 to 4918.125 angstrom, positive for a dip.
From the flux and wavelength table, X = -0.3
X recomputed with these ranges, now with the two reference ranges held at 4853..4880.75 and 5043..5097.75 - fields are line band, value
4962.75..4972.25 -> -1.3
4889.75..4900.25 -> -0.8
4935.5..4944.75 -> -0.8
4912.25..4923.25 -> -0.4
